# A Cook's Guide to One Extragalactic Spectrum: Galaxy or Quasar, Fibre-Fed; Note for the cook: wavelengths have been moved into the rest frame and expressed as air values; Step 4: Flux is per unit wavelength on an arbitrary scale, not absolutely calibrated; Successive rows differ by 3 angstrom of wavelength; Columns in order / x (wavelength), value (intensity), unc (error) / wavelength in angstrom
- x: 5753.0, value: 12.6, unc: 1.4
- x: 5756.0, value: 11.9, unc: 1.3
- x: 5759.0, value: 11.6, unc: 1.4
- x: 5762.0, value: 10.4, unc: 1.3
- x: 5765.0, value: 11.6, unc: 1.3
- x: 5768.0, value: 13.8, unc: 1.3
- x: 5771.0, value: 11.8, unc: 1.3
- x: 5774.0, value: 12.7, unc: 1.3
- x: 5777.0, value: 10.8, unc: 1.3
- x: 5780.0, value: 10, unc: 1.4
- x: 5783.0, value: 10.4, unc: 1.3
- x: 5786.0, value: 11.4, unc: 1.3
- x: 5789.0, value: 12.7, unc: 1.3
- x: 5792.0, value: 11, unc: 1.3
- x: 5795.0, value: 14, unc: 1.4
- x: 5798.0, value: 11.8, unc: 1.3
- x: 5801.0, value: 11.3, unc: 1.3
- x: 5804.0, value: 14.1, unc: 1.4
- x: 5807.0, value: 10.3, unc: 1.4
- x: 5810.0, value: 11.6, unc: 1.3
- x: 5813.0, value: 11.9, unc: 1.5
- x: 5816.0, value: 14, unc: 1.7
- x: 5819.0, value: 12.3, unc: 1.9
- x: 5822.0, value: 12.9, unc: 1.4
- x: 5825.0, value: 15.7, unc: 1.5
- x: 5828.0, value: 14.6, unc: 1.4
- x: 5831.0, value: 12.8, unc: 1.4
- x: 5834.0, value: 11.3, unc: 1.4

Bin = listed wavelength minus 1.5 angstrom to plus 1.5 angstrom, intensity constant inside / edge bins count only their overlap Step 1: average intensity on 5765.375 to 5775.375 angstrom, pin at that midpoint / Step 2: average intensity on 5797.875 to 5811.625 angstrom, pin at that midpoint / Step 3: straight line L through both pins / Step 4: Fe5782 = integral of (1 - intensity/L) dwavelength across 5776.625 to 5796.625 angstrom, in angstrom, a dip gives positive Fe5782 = 1.2 angstrom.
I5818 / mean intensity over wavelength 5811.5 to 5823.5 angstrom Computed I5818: 12.8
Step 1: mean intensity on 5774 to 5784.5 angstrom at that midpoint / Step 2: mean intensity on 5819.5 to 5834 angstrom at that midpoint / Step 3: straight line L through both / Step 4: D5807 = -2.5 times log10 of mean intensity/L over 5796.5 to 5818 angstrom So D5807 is 0.025 mag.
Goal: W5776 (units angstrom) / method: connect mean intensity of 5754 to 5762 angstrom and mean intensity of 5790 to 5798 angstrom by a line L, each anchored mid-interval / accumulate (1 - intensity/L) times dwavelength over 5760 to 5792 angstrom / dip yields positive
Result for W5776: 1.1 angstrom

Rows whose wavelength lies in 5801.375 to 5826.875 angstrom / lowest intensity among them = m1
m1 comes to 10.3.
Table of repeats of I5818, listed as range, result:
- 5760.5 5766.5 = 11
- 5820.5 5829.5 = 14.4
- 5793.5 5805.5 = 12.8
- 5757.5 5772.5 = 11.8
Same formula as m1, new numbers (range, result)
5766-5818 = 10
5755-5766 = 10.4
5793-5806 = 11.3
